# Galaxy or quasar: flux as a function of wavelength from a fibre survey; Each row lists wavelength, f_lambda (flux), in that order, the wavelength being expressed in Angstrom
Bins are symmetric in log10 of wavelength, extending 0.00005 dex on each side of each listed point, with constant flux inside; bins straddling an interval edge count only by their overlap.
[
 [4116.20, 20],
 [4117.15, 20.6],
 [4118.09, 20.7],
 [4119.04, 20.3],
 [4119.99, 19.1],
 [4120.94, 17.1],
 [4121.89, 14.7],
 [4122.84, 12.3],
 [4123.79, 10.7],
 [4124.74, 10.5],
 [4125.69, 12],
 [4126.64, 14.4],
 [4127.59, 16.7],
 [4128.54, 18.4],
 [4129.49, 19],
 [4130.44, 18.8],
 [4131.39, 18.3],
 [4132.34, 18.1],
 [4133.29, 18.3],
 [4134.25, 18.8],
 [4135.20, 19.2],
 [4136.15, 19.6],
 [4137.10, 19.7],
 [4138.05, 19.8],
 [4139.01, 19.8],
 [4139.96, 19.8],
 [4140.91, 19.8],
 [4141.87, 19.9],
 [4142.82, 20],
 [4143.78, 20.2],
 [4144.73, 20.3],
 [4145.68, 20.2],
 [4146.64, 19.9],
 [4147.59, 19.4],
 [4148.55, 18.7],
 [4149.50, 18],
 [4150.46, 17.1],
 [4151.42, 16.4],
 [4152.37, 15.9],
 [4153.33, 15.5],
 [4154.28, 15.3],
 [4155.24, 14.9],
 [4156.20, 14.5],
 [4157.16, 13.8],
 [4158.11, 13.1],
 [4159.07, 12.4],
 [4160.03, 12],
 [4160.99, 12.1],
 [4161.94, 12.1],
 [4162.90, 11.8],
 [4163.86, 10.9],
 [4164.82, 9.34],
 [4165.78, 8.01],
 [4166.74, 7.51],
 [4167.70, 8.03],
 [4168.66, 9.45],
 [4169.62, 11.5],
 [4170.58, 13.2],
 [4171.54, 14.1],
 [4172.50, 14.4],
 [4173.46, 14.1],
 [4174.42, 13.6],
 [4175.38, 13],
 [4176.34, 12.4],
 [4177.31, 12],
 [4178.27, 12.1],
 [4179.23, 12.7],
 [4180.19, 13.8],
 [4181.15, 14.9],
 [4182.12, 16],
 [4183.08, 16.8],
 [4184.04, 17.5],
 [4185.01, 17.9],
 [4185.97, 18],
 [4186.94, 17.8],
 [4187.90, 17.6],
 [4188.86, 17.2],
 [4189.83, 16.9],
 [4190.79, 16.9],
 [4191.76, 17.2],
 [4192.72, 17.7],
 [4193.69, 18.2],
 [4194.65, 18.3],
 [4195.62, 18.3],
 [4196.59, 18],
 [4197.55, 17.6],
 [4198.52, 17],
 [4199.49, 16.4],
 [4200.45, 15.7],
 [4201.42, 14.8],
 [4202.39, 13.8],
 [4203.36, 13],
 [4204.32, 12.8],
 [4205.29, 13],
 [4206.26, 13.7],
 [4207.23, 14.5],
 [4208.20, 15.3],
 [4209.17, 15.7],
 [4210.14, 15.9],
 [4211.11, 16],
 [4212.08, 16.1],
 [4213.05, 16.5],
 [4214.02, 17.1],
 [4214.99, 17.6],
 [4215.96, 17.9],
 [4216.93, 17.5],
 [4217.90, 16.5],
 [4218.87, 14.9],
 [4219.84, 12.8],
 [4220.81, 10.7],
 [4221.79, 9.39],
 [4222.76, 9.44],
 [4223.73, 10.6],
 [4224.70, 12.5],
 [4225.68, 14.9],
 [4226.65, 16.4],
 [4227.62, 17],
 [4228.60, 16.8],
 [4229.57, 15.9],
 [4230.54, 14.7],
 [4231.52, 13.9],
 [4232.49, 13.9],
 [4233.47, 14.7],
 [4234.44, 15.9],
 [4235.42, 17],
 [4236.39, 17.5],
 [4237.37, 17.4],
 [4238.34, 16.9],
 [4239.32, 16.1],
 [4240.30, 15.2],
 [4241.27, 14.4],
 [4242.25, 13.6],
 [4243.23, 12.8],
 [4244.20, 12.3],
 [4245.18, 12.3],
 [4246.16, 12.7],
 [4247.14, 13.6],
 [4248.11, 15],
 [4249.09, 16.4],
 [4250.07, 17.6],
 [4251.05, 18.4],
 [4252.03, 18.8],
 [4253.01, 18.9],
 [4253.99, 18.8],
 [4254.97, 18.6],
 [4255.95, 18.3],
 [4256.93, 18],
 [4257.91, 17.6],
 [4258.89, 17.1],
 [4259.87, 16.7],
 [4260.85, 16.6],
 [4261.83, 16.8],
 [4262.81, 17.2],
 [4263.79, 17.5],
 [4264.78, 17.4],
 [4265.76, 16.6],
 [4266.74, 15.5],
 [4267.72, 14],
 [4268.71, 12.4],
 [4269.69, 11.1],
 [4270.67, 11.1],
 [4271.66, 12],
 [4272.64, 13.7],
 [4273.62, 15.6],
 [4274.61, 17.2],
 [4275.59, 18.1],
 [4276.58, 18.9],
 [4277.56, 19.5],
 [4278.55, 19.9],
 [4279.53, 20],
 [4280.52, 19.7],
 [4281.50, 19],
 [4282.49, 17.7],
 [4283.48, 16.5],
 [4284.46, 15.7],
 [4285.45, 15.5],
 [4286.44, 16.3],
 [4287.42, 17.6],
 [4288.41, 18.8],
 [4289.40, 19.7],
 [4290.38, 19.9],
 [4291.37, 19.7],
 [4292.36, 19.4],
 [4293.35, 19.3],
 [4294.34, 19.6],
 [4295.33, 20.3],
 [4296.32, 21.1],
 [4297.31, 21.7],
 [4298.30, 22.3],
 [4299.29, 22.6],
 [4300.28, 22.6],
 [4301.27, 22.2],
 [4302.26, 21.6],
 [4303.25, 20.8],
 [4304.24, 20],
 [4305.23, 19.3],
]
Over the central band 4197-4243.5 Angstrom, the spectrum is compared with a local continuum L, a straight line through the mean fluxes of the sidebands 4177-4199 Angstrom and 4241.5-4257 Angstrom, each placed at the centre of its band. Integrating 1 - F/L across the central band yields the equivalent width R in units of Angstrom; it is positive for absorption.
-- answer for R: 3.5 Angstrom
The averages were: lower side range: 16.6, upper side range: 15.9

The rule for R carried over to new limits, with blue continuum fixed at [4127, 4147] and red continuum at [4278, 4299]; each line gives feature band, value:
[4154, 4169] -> 6.0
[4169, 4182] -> 4.0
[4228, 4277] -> 8.5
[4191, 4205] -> 2.1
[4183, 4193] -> 0.9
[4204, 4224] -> 4.8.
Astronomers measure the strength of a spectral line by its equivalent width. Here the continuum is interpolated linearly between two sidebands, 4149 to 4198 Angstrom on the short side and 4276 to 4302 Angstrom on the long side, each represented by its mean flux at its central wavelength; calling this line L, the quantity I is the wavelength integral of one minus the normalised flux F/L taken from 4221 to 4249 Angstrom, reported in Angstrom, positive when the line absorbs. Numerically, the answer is 4.5 Angstrom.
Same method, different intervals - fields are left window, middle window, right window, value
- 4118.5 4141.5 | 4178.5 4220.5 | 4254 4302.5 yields 3.6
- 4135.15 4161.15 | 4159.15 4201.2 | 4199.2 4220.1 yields 4.8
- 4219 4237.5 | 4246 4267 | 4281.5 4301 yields -0.7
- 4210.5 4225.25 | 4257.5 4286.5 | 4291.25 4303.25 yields 3.8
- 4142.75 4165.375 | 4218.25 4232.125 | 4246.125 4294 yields 2.4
